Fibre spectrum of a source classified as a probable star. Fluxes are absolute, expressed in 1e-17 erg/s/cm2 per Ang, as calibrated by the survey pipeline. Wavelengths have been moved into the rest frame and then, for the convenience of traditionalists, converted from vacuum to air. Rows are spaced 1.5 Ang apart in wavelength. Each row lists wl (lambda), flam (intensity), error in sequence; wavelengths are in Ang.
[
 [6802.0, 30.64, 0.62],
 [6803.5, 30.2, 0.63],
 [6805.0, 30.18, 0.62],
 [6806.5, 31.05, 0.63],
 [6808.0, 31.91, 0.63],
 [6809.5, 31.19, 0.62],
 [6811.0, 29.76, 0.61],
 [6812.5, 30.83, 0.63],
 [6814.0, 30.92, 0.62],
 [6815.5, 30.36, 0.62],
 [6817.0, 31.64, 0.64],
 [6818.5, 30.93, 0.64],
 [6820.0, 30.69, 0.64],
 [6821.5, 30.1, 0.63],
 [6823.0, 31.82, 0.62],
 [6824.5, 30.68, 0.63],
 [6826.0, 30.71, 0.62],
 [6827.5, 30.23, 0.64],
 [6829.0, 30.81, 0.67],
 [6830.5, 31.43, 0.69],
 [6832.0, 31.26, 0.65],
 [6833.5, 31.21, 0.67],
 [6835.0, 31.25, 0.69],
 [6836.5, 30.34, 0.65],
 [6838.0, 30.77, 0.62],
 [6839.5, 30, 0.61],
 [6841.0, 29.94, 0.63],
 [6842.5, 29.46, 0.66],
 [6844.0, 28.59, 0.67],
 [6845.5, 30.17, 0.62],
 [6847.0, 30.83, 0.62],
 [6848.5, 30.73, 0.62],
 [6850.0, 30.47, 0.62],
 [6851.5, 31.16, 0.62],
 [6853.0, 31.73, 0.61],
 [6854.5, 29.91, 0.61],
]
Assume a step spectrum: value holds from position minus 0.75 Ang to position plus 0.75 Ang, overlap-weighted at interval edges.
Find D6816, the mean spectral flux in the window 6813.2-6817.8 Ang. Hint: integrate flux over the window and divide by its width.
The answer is 31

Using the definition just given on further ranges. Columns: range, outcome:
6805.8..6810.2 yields 31.4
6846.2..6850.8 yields 30.7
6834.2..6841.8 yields 30.5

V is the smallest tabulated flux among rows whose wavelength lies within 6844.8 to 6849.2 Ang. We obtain 30.17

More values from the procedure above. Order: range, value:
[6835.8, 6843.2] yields 29.46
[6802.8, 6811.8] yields 29.76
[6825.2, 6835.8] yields 30.23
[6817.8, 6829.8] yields 30.1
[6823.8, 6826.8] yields 30.68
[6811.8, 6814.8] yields 30.83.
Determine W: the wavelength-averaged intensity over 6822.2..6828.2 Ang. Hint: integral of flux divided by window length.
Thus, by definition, 30.9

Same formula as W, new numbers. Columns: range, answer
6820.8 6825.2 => 30.9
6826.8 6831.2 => 30.8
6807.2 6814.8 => 30.9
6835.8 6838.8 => 30.5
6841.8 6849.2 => 30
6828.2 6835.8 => 31.2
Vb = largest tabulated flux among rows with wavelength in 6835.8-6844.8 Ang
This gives 30.77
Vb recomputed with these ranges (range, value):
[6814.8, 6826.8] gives 31.82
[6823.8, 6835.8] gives 31.43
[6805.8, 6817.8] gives 31.91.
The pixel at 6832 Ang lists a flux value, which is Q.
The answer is 31.26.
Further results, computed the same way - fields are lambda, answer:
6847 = 30.83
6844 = 28.59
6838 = 30.77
